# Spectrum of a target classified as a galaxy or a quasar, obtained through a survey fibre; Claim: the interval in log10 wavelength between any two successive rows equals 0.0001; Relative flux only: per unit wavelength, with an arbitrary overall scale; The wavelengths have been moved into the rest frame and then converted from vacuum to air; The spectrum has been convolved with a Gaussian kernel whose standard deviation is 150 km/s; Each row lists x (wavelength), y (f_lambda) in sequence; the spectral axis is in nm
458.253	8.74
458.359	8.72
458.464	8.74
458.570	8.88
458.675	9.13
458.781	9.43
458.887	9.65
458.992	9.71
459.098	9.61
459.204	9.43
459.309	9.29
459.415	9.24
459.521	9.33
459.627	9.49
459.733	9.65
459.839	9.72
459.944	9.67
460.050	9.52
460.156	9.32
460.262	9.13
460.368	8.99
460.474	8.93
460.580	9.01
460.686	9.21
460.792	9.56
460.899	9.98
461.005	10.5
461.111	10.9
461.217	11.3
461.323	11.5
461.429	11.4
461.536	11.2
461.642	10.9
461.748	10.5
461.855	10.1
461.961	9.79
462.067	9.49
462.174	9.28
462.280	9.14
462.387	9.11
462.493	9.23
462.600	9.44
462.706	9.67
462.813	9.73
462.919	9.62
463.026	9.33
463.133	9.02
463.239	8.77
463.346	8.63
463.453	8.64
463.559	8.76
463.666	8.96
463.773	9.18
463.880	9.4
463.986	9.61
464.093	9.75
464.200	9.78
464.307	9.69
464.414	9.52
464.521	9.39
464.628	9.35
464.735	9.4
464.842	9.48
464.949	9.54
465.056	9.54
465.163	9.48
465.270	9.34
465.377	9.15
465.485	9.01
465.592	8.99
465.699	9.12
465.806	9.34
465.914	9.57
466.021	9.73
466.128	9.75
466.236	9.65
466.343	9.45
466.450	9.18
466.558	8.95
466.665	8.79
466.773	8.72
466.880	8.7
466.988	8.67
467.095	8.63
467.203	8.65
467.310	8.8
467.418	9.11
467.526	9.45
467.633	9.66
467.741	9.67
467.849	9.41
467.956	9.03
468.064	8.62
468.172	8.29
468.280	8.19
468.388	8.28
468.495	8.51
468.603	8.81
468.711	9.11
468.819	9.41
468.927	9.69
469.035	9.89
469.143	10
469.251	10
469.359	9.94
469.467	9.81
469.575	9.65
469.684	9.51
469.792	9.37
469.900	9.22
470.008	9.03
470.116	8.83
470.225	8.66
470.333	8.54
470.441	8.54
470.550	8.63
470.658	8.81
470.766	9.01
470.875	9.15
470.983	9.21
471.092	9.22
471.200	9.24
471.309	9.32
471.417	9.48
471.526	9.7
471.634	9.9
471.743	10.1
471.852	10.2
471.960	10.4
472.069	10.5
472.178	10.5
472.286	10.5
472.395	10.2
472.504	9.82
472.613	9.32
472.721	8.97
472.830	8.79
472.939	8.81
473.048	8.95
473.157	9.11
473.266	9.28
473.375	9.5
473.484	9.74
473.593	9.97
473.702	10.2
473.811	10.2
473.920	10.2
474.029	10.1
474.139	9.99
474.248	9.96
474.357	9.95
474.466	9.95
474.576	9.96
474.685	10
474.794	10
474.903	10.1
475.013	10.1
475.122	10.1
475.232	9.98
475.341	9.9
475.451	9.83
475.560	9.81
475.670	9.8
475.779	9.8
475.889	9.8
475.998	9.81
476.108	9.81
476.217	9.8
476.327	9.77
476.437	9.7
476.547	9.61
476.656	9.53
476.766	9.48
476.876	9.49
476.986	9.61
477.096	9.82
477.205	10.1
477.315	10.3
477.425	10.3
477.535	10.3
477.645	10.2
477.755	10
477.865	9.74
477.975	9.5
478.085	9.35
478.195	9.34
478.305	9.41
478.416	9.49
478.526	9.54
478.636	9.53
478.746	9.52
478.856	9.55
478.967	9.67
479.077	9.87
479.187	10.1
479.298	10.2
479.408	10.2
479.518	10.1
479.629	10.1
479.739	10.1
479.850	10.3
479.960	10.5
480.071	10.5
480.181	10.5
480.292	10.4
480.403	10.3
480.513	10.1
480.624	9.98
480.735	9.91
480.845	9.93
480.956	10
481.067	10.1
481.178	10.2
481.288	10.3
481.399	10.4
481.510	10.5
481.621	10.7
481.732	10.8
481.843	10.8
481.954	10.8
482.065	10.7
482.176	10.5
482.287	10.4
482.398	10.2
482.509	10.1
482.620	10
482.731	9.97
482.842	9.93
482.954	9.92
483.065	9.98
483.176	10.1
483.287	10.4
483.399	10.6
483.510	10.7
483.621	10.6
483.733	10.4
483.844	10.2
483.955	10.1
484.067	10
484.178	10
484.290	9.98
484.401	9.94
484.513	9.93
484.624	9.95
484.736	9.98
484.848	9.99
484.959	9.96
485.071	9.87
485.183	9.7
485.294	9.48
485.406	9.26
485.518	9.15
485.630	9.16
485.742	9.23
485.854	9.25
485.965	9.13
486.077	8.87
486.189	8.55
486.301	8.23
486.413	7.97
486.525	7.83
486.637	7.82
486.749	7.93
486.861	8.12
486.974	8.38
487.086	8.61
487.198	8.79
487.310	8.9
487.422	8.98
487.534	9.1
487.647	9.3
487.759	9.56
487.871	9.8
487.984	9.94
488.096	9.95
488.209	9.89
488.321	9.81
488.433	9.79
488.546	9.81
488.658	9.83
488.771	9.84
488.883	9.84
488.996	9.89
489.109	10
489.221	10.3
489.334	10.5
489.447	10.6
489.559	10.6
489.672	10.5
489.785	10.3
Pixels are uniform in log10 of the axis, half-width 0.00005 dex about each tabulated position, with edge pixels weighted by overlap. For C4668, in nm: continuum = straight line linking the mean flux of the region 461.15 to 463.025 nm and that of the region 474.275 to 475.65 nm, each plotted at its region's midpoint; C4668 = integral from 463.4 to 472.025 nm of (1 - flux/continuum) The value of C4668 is 0.66 nm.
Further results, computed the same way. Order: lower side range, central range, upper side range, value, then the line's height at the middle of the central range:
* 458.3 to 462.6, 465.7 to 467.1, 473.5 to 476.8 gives 0.09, 9.78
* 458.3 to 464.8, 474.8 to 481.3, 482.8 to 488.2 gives -0.30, 9.48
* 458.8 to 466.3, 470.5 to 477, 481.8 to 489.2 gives -0.08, 9.6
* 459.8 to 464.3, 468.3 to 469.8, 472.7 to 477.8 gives 0.05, 9.74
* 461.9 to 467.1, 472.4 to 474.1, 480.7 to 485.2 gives 0.03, 9.72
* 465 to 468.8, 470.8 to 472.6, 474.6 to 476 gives -0.05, 9.56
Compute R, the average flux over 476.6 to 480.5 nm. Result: 9.92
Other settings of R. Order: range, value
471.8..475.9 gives 9.85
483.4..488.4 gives 9.39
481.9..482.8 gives 10.3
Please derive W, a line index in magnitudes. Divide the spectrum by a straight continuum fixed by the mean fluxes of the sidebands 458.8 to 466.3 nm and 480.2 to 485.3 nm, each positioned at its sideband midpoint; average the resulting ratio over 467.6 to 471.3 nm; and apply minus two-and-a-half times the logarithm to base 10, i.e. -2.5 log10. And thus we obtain 0.07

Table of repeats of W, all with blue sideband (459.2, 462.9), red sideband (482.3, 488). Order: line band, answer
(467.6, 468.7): 0.10 mag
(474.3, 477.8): -0.03 mag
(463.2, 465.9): 0.05 mag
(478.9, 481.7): -0.07 mag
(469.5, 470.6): 0.08 mag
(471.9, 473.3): 0.00 mag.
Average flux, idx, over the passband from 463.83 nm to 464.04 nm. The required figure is 9.54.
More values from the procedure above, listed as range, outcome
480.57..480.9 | 9.95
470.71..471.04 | 9.11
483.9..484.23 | 10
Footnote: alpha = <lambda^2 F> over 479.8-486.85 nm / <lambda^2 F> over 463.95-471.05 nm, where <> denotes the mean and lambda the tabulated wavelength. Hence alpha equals 1.1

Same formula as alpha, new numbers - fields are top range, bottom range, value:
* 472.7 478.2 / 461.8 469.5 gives 1.10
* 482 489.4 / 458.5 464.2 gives 1.11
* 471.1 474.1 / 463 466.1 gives 1.08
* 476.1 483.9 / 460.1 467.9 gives 1.14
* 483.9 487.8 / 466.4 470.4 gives 1.08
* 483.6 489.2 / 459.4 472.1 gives 1.09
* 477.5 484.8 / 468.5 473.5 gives 1.12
